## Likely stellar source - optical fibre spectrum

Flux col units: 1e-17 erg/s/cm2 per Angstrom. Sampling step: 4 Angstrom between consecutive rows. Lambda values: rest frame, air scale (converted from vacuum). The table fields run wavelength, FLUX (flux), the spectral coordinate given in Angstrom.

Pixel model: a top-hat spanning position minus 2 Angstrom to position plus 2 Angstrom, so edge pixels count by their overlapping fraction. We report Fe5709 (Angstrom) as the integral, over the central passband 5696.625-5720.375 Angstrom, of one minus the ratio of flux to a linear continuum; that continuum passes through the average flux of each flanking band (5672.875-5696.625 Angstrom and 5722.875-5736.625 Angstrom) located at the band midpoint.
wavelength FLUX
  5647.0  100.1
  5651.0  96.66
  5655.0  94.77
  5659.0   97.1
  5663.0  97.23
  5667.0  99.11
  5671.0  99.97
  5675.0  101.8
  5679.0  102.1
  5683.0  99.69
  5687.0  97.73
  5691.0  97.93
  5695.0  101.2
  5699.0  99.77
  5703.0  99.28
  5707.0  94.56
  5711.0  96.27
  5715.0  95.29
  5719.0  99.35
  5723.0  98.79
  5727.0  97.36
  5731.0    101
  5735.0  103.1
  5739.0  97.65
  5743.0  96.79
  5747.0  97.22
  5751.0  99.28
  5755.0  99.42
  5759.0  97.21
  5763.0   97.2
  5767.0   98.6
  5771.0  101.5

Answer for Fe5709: 0.6 Angstrom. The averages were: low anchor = 100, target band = 97.4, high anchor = 100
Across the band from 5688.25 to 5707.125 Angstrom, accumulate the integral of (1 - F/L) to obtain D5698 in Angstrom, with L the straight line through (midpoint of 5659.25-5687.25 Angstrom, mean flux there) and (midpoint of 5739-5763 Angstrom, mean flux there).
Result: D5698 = 0.0 Angstrom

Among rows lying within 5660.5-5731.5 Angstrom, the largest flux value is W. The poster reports 102.1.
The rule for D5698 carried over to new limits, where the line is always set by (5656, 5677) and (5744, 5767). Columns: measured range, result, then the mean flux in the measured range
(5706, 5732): 0.2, 97.5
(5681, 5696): -0.1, 99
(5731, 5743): -0.2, 99.9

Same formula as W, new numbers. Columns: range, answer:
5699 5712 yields 99.77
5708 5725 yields 99.35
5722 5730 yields 98.79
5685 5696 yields 101.2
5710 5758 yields 103.1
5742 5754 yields 99.28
